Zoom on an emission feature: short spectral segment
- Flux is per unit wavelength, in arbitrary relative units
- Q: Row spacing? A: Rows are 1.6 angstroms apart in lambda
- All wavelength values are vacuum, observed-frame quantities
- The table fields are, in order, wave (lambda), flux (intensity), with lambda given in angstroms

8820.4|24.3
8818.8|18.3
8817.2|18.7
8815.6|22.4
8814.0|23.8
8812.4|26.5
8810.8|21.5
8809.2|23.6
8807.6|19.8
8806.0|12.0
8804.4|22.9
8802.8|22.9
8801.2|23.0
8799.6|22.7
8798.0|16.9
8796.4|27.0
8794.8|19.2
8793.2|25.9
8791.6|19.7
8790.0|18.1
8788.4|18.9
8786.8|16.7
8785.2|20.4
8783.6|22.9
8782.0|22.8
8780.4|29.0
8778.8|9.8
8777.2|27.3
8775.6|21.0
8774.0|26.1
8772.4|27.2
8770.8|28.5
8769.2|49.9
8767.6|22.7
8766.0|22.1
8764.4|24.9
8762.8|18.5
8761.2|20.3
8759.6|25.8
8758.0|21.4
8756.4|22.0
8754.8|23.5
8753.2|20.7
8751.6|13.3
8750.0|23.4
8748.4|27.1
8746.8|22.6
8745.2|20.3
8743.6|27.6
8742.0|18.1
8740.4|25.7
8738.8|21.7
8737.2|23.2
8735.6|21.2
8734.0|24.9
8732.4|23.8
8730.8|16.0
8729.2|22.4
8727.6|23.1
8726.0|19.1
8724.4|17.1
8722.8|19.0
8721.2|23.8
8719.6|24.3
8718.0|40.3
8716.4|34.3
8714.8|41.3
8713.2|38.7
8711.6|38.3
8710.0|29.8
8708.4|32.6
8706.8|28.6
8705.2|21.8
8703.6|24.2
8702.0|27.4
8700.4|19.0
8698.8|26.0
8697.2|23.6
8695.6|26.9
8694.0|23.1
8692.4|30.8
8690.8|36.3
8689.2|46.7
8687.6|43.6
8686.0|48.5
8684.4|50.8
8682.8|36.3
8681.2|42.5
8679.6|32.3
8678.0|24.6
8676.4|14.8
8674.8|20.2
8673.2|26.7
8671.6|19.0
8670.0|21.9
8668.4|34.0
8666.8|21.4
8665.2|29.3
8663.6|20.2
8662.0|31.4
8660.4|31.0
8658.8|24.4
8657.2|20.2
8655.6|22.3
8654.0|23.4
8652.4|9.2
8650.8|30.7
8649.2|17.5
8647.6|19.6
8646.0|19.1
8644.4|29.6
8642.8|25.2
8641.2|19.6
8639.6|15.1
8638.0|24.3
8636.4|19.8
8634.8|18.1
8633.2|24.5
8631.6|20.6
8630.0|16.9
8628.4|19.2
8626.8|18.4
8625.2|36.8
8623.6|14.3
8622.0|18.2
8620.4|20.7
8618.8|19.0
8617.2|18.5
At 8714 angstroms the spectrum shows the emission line [N II]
